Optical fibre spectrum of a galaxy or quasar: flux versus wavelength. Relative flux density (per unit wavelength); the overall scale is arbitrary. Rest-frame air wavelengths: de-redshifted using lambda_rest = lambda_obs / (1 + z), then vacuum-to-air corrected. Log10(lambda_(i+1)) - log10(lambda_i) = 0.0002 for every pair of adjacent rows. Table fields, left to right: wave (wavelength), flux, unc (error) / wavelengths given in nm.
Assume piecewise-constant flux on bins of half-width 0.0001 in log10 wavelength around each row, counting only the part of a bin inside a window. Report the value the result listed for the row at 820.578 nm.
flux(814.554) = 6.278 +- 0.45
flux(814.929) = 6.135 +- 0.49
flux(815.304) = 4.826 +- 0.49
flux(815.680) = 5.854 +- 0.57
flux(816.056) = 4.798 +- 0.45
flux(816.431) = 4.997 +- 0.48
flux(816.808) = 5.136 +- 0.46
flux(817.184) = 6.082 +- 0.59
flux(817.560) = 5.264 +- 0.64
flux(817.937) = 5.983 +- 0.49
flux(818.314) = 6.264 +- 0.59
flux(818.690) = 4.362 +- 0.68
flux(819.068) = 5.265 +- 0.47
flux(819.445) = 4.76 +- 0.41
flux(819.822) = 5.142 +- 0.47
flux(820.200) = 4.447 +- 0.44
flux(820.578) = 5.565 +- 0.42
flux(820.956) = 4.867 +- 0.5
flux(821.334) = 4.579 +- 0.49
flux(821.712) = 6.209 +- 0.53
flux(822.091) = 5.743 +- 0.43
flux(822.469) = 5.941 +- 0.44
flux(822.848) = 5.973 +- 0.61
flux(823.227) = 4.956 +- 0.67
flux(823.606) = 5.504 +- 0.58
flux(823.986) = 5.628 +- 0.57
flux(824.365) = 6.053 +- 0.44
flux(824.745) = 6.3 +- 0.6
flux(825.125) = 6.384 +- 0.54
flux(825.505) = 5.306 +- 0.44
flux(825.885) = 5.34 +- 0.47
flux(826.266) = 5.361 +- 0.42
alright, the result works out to 5.565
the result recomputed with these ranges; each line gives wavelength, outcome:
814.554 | 6.278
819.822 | 5.142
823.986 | 5.628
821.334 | 4.579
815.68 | 5.854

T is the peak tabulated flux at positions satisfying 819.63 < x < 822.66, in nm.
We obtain 6.209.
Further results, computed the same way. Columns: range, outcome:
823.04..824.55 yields 6.053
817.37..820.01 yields 6.264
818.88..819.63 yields 5.265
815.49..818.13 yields 6.082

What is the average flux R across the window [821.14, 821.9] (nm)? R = 5.39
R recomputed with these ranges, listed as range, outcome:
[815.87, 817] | 4.98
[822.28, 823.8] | 5.59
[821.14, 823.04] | 5.69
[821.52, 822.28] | 5.97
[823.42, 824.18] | 5.57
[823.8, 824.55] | 5.84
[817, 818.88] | 5.59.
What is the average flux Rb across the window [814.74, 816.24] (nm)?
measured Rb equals 5.41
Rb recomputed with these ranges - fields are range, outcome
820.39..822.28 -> 5.39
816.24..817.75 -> 5.37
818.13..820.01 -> 5.16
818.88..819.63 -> 5.02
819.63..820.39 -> 4.79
